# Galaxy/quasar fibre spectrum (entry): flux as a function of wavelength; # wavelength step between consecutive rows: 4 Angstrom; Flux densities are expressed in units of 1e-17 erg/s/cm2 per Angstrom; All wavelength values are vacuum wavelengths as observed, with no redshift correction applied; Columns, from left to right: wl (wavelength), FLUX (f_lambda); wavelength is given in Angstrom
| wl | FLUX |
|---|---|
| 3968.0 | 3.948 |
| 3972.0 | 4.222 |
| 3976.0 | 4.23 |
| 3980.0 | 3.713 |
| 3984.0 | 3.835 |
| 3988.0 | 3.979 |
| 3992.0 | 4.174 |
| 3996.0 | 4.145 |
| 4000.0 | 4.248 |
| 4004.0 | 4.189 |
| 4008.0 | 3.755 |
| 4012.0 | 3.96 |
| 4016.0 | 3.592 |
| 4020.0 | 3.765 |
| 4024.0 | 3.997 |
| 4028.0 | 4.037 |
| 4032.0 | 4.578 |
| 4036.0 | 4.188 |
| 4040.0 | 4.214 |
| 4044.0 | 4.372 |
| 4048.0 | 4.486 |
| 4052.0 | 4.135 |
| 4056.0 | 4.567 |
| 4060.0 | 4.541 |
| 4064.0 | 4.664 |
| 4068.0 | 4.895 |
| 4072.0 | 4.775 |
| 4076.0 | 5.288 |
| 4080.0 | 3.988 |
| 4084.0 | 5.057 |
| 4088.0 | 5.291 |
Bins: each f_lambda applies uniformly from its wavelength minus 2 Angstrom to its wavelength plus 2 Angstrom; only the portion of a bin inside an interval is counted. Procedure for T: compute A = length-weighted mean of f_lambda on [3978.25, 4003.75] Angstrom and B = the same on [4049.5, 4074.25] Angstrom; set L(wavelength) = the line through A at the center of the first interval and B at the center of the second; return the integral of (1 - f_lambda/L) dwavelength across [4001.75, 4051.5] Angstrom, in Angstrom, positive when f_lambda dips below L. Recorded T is 2.6 Angstrom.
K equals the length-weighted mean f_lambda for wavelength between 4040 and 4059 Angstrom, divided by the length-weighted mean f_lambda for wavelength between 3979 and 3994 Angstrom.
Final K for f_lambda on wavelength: 1.11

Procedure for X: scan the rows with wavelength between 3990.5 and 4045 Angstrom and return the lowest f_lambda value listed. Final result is 3.592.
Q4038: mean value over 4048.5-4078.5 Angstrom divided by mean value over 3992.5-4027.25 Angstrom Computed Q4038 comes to 1.2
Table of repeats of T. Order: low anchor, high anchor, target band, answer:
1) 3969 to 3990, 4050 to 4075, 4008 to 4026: 1.9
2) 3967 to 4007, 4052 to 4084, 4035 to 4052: 0.7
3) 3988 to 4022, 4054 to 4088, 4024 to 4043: 0.4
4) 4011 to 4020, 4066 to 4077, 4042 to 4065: 0.6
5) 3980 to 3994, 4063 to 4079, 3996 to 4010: 0.2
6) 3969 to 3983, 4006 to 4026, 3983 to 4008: -1.0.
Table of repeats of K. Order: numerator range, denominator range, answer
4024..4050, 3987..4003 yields 1.03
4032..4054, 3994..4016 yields 1.07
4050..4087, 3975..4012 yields 1.16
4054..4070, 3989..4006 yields 1.12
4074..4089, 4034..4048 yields 1.14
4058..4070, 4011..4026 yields 1.23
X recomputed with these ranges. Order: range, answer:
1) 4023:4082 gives 3.988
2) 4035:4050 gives 4.188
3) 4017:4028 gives 3.765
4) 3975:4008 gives 3.713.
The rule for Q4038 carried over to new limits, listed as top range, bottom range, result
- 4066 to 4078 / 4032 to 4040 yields 1.16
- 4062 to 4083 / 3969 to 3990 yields 1.19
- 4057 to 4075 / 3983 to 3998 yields 1.17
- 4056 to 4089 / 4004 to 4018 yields 1.25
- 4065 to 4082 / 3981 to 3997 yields 1.18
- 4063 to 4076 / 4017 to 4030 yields 1.25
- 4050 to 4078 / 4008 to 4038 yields 1.17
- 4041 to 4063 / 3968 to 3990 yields 1.11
